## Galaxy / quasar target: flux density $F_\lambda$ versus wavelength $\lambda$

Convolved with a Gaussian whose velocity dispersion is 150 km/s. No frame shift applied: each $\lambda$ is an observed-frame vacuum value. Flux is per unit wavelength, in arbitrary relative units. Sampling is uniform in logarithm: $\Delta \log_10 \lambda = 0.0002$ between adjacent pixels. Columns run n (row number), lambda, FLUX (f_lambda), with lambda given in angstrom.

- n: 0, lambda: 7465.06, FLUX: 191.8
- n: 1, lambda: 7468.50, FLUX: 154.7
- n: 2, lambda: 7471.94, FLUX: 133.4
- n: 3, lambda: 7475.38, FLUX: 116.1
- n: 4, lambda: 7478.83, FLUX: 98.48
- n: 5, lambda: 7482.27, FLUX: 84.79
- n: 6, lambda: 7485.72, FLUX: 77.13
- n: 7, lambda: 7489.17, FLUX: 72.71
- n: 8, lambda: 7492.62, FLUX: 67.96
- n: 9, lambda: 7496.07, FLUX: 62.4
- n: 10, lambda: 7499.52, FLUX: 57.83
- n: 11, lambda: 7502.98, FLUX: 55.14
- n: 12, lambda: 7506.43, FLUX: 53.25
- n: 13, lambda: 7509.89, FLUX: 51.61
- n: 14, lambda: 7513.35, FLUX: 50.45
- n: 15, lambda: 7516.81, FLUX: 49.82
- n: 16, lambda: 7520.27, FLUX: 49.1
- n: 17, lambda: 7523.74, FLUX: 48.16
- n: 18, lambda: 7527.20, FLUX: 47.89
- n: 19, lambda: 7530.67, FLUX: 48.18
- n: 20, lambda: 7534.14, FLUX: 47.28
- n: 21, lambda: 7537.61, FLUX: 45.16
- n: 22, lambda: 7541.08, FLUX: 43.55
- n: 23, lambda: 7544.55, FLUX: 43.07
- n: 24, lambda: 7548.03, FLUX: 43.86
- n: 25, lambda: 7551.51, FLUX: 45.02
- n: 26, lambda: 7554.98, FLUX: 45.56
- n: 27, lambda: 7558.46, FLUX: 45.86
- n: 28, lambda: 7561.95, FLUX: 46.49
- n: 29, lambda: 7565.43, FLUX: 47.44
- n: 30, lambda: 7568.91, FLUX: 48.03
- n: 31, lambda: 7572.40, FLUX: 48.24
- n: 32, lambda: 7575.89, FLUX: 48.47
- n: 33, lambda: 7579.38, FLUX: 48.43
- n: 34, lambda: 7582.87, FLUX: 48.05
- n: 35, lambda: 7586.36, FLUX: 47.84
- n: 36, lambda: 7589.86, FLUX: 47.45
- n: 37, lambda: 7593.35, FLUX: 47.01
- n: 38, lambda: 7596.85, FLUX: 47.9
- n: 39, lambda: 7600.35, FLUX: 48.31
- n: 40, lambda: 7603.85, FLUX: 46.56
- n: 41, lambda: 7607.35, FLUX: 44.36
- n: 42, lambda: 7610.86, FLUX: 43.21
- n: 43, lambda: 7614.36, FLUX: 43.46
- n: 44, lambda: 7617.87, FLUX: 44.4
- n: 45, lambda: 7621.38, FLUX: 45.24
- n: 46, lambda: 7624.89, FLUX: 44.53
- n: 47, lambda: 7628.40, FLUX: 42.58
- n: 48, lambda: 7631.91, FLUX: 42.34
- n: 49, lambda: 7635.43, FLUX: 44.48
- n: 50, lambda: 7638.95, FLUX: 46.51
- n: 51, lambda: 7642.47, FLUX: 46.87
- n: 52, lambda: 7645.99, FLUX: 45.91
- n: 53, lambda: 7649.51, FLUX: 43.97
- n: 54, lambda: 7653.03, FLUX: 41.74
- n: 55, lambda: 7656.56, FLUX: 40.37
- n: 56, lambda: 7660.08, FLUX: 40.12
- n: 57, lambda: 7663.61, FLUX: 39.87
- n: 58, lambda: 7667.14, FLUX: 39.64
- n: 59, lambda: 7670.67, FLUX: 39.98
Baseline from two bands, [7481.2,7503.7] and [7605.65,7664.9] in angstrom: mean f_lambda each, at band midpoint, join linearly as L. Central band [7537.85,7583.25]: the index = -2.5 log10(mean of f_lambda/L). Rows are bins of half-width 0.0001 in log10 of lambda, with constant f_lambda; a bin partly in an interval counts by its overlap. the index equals 0.22 mag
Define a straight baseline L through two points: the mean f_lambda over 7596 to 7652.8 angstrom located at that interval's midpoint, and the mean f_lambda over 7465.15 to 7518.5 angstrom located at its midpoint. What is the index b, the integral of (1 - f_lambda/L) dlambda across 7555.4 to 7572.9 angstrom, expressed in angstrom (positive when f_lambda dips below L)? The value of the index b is 4.2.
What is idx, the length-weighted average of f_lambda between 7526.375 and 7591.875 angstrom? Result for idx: 46.6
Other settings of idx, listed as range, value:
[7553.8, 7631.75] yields 46.3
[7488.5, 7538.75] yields 53.5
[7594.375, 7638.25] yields 44.9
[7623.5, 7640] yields 44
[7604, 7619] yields 44.1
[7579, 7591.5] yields 47.9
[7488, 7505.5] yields 62.5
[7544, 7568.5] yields 45.6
